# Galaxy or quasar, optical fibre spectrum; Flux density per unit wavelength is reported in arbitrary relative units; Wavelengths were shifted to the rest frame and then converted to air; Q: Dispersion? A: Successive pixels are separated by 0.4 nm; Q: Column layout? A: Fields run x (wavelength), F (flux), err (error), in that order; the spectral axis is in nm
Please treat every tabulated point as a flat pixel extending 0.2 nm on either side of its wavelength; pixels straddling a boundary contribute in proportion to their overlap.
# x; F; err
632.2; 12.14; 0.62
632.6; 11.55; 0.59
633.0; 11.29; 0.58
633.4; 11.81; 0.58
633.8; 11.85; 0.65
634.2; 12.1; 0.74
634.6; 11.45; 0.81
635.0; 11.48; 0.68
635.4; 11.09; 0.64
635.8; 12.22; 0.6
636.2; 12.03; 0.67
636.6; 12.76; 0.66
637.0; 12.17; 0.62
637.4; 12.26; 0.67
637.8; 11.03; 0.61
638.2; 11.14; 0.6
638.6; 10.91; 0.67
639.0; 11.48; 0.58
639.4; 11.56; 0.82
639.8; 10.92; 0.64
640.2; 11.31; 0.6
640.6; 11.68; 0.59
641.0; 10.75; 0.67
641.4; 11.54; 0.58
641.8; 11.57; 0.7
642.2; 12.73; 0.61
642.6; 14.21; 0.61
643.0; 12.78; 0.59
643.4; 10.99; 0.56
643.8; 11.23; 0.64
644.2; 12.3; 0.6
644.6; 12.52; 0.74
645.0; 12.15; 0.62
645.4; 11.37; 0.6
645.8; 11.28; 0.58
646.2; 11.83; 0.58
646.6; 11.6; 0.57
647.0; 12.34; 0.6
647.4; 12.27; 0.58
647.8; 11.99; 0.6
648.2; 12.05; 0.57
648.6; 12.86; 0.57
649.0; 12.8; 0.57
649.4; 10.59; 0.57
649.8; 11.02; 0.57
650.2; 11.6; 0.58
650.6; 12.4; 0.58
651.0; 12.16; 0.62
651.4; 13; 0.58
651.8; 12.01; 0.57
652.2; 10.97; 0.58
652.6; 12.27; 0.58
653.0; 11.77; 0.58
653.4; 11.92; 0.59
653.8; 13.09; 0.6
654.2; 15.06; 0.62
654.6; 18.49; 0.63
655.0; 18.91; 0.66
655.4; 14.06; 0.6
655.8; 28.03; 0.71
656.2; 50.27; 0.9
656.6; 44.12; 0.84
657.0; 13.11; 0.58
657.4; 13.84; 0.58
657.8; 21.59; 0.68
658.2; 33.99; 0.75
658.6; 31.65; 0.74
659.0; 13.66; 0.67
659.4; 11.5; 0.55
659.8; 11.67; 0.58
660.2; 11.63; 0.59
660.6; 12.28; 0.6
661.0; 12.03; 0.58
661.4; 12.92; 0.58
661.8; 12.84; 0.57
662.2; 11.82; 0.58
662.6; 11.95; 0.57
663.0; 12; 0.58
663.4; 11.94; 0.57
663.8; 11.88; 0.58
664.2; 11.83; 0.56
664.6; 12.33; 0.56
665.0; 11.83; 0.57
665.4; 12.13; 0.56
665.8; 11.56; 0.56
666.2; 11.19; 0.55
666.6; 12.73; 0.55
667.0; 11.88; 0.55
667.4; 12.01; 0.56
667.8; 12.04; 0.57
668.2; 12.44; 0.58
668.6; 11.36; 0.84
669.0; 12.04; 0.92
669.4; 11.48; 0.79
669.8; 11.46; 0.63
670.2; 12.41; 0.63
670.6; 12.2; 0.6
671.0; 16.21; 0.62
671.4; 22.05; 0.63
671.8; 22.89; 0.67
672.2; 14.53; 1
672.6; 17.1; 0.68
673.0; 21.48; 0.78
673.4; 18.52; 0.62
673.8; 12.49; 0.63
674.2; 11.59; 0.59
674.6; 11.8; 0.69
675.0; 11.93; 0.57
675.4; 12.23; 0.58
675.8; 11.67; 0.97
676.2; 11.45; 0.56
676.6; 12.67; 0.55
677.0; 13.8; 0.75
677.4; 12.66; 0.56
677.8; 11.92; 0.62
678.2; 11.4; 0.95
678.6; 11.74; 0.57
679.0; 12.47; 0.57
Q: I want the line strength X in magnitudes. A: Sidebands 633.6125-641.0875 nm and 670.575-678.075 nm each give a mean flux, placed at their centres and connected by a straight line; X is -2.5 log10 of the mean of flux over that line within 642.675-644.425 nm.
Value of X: 0.01 mag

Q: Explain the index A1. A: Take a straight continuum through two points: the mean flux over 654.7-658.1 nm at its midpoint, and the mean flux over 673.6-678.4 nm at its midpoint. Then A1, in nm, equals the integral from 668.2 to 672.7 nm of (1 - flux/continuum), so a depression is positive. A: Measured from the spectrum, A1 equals 0.283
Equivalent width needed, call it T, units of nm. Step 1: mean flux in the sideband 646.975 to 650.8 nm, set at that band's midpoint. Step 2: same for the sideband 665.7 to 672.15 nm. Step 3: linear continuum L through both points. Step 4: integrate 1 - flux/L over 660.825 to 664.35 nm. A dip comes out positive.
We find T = 0.25 nm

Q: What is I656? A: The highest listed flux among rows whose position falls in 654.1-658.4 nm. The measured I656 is 50.27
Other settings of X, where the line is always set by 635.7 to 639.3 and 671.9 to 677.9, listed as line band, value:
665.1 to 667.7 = 0.13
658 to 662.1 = -0.24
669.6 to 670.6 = 0.14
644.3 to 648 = 0.03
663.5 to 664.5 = 0.12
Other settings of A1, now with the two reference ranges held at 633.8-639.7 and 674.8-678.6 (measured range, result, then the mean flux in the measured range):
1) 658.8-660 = -0.03 nm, 12.3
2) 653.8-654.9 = -0.41 nm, 16.3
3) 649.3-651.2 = 0.04 nm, 11.6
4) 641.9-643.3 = -0.14 nm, 13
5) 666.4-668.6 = -0.02 nm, 12.1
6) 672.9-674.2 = -0.45 nm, 16.3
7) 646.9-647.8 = -0.03 nm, 12.2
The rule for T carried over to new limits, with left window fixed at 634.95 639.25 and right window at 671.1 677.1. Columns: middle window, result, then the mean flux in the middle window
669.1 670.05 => 0.20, 11.6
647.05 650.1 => 0.19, 11.9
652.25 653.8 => 0.13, 12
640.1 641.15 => 0.07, 11.3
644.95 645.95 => 0.07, 11.5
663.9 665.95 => 0.33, 11.9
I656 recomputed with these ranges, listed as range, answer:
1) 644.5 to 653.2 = 13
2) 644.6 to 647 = 12.52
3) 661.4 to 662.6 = 12.84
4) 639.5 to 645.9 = 14.21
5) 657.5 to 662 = 33.99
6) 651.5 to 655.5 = 18.91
